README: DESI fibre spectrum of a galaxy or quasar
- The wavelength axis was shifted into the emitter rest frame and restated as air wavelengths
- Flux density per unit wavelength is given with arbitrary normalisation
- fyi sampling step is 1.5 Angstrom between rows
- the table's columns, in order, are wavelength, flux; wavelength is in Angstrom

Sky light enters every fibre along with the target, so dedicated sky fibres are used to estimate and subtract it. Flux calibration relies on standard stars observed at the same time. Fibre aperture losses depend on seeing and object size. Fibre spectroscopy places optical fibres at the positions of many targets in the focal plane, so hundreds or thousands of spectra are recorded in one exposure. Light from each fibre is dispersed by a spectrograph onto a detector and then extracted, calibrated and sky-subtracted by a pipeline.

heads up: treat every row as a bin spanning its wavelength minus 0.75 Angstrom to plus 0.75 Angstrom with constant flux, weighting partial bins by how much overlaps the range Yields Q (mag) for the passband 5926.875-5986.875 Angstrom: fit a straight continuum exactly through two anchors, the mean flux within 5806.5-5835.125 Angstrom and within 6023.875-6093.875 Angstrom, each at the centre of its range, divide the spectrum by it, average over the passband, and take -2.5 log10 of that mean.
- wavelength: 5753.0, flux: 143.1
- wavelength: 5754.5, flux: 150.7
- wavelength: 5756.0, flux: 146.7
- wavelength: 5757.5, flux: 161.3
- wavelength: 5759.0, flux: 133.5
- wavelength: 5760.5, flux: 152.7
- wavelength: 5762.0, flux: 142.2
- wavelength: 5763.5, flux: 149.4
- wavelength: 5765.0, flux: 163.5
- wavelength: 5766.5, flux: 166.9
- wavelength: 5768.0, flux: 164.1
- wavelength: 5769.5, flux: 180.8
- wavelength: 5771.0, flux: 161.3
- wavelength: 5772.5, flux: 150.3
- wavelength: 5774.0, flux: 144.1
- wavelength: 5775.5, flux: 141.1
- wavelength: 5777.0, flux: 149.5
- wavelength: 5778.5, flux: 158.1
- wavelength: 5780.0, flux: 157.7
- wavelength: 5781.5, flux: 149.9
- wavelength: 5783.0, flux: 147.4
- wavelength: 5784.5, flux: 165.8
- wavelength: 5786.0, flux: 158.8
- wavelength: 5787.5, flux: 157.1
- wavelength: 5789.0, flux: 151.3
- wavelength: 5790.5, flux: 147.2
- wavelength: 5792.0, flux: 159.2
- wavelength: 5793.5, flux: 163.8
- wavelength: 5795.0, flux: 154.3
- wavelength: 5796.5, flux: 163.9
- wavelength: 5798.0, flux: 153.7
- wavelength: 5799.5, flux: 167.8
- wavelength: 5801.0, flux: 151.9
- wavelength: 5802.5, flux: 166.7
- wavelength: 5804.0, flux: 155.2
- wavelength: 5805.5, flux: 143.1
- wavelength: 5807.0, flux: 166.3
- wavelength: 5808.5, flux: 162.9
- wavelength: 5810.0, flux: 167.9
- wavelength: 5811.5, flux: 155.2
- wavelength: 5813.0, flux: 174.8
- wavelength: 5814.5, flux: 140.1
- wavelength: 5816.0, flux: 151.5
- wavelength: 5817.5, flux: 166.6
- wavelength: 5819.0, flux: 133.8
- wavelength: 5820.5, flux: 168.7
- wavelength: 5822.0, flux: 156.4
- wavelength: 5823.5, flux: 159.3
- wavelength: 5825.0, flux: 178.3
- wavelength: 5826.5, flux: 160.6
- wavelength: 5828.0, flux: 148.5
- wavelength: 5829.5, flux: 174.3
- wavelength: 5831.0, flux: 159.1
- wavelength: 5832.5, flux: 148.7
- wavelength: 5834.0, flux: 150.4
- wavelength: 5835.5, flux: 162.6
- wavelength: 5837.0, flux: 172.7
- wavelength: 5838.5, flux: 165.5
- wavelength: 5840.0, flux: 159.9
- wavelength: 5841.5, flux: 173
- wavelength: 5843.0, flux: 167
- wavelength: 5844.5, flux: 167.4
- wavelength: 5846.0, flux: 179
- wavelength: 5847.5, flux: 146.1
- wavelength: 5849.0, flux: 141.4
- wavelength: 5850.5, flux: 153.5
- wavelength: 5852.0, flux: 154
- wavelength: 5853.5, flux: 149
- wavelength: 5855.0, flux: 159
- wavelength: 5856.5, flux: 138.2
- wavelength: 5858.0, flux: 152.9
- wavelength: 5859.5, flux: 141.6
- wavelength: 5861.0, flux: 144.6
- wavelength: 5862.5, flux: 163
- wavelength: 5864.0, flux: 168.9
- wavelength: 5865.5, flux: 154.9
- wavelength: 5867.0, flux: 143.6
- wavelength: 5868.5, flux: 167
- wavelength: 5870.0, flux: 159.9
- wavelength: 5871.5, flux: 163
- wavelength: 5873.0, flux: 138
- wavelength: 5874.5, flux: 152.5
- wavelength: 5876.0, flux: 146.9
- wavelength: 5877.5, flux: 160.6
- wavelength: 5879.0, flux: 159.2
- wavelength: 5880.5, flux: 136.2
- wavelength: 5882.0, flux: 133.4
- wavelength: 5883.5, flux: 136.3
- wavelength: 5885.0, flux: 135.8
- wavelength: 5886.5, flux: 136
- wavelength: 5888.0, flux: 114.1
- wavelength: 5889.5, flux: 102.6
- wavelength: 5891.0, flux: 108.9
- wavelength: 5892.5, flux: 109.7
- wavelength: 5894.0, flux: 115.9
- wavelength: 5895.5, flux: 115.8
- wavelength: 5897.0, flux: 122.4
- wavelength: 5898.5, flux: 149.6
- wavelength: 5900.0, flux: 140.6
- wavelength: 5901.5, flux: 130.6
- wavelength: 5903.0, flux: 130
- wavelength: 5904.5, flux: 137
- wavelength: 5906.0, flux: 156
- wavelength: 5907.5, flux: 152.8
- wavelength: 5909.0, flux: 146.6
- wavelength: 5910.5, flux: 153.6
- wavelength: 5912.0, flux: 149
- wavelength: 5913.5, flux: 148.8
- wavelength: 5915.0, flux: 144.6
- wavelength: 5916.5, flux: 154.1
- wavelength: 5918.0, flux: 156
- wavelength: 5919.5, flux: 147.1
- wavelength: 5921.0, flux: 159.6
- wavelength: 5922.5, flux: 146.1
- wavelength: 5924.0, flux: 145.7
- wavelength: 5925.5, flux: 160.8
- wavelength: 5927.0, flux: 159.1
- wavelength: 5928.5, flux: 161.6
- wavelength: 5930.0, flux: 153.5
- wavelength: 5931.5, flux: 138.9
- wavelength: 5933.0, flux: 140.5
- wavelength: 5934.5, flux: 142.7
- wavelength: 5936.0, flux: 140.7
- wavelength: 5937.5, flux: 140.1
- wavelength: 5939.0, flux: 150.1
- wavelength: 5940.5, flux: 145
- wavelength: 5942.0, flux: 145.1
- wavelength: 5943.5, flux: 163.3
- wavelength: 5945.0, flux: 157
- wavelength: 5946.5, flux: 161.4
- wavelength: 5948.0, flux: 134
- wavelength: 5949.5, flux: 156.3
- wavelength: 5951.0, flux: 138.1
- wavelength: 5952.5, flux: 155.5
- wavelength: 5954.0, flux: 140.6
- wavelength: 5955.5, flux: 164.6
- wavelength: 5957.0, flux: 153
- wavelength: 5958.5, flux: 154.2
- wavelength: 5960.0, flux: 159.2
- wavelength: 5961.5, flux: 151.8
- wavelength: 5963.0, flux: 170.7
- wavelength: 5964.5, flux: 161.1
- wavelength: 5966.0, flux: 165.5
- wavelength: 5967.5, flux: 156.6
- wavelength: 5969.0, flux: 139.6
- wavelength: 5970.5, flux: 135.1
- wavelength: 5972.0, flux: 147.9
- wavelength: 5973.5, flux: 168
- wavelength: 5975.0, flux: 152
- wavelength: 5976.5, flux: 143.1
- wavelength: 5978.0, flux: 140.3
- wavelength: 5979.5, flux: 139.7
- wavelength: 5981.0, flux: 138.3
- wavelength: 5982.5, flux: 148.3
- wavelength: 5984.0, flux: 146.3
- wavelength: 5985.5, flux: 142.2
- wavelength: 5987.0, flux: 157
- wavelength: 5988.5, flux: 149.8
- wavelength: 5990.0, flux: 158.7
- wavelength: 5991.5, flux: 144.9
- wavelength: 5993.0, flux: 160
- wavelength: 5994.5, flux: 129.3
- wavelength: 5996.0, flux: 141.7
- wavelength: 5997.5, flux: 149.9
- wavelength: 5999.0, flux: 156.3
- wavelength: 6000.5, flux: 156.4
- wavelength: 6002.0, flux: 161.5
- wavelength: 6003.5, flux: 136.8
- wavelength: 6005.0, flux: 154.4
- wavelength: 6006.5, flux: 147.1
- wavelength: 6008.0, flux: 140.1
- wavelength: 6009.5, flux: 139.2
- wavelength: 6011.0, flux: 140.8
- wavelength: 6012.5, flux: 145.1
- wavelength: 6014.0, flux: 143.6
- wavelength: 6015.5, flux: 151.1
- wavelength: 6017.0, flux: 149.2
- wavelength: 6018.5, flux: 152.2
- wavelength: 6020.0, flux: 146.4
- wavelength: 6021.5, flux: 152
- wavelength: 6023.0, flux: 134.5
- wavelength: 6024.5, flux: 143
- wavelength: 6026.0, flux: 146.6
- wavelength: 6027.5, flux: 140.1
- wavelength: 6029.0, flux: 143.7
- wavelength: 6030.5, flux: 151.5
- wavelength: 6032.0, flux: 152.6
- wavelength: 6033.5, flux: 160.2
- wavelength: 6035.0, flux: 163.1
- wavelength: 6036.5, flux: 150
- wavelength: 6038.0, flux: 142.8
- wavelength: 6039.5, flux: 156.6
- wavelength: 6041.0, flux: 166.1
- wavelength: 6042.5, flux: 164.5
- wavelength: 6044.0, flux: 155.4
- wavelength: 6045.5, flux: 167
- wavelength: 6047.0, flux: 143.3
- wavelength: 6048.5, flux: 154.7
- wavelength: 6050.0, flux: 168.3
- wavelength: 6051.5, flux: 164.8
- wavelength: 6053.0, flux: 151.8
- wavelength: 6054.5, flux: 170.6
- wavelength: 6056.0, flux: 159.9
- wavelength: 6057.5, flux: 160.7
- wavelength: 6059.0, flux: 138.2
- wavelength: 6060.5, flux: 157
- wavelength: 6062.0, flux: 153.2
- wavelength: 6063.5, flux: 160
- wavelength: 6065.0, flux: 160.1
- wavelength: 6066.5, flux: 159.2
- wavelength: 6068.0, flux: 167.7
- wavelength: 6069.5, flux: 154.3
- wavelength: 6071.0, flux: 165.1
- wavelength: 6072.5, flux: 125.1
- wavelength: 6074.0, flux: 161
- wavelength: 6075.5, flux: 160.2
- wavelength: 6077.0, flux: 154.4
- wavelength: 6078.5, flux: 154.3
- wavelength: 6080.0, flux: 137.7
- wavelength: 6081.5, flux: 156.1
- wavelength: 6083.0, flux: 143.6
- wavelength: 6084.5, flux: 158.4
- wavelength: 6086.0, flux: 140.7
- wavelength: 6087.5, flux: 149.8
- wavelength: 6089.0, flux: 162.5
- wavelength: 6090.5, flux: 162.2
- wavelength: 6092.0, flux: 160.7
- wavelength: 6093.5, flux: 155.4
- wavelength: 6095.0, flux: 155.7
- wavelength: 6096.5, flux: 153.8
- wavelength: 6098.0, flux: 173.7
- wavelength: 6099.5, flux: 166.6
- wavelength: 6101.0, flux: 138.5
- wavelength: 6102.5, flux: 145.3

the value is 0.05 mag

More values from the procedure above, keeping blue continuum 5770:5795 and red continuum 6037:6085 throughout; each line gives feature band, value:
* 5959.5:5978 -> 0.01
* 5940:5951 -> 0.03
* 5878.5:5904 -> 0.21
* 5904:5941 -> 0.04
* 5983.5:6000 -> 0.05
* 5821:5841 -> -0.05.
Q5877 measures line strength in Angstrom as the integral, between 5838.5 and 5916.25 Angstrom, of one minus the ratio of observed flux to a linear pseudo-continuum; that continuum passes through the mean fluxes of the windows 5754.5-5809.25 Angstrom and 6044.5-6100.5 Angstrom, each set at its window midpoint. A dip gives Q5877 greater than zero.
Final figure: 5.2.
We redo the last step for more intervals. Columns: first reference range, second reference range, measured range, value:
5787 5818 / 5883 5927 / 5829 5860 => -1.6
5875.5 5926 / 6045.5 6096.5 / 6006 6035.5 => 0.7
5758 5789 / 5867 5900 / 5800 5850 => -4.7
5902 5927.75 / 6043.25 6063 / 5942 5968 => -0.6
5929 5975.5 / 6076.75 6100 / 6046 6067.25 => -0.4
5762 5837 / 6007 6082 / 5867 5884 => 0.7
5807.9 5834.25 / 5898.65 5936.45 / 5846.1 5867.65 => 0.4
